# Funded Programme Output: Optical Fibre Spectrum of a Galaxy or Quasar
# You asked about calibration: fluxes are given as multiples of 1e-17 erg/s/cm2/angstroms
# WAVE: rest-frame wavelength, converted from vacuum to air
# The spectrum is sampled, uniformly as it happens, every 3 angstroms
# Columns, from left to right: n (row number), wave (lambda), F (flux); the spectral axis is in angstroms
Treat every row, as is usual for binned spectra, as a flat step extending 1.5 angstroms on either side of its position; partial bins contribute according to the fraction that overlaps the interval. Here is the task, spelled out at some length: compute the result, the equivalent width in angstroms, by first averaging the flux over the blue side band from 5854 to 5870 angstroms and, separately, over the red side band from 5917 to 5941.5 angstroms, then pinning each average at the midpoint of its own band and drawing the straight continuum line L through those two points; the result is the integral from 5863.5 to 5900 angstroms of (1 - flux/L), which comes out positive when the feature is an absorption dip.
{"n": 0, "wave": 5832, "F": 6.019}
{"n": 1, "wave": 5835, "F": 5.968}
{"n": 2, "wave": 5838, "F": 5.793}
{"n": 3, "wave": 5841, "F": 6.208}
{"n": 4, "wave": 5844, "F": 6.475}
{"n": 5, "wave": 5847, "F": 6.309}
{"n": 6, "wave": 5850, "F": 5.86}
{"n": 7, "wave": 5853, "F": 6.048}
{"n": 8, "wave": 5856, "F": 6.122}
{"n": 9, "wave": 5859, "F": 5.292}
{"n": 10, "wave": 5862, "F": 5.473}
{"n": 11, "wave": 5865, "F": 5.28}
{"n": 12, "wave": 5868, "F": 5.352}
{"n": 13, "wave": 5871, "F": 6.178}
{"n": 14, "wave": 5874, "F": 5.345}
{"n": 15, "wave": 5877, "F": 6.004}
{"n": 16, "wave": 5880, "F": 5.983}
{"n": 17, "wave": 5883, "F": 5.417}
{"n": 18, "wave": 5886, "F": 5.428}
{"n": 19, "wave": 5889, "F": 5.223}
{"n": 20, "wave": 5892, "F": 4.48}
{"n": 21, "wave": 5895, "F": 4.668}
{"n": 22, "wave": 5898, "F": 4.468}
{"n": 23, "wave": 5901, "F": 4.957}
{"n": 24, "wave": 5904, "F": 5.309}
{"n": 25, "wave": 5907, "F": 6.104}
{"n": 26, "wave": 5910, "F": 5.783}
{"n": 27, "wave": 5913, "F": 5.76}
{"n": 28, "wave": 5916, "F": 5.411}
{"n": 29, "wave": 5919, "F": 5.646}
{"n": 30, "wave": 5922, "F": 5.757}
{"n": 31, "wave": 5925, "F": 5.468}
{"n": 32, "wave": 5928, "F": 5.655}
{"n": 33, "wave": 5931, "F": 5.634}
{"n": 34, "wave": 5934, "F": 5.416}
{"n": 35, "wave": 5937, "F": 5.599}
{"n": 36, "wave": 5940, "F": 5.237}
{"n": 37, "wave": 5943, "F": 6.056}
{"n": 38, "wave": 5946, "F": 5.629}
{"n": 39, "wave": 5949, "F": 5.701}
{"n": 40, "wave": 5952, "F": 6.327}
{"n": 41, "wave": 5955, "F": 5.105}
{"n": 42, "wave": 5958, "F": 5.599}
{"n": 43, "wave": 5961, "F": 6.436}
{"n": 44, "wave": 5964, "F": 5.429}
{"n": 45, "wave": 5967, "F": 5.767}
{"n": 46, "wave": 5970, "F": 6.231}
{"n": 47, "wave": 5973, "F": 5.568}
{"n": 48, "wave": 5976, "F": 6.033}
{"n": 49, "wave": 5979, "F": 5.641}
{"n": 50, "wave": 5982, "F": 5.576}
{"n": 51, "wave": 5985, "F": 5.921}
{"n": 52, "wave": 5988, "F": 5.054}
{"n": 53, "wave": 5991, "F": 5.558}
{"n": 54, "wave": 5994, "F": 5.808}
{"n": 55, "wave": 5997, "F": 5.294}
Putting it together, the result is 1.5 angstroms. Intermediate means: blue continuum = 5.54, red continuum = 5.55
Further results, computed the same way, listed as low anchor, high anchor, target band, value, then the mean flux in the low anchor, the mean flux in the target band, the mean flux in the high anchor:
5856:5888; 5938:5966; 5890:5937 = 2.4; 5.6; 5.37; 5.72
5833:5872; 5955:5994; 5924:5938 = 0.5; 5.87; 5.56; 5.71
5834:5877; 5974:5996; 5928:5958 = 0.4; 5.84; 5.63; 5.65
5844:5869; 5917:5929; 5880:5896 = 1.6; 5.77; 5.14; 5.62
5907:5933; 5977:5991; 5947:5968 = -0.6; 5.66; 5.76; 5.57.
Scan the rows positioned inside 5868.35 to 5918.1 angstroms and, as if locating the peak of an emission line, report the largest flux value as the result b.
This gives 6.178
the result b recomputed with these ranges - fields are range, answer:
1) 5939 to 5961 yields 6.436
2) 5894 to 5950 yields 6.104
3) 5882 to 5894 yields 5.428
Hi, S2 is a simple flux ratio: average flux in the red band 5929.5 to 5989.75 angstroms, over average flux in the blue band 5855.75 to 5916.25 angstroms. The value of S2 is 1.05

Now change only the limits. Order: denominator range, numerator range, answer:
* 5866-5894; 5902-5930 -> 1.03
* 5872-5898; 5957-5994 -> 1.09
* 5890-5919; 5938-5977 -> 1.10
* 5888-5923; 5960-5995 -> 1.08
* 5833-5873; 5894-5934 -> 0.93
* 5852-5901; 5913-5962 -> 1.05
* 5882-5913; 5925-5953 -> 1.09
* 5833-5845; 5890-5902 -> 0.76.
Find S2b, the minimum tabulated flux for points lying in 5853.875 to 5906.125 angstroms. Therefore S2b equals 4.468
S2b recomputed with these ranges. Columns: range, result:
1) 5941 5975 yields 5.105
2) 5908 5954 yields 5.237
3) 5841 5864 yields 5.292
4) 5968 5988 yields 5.054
